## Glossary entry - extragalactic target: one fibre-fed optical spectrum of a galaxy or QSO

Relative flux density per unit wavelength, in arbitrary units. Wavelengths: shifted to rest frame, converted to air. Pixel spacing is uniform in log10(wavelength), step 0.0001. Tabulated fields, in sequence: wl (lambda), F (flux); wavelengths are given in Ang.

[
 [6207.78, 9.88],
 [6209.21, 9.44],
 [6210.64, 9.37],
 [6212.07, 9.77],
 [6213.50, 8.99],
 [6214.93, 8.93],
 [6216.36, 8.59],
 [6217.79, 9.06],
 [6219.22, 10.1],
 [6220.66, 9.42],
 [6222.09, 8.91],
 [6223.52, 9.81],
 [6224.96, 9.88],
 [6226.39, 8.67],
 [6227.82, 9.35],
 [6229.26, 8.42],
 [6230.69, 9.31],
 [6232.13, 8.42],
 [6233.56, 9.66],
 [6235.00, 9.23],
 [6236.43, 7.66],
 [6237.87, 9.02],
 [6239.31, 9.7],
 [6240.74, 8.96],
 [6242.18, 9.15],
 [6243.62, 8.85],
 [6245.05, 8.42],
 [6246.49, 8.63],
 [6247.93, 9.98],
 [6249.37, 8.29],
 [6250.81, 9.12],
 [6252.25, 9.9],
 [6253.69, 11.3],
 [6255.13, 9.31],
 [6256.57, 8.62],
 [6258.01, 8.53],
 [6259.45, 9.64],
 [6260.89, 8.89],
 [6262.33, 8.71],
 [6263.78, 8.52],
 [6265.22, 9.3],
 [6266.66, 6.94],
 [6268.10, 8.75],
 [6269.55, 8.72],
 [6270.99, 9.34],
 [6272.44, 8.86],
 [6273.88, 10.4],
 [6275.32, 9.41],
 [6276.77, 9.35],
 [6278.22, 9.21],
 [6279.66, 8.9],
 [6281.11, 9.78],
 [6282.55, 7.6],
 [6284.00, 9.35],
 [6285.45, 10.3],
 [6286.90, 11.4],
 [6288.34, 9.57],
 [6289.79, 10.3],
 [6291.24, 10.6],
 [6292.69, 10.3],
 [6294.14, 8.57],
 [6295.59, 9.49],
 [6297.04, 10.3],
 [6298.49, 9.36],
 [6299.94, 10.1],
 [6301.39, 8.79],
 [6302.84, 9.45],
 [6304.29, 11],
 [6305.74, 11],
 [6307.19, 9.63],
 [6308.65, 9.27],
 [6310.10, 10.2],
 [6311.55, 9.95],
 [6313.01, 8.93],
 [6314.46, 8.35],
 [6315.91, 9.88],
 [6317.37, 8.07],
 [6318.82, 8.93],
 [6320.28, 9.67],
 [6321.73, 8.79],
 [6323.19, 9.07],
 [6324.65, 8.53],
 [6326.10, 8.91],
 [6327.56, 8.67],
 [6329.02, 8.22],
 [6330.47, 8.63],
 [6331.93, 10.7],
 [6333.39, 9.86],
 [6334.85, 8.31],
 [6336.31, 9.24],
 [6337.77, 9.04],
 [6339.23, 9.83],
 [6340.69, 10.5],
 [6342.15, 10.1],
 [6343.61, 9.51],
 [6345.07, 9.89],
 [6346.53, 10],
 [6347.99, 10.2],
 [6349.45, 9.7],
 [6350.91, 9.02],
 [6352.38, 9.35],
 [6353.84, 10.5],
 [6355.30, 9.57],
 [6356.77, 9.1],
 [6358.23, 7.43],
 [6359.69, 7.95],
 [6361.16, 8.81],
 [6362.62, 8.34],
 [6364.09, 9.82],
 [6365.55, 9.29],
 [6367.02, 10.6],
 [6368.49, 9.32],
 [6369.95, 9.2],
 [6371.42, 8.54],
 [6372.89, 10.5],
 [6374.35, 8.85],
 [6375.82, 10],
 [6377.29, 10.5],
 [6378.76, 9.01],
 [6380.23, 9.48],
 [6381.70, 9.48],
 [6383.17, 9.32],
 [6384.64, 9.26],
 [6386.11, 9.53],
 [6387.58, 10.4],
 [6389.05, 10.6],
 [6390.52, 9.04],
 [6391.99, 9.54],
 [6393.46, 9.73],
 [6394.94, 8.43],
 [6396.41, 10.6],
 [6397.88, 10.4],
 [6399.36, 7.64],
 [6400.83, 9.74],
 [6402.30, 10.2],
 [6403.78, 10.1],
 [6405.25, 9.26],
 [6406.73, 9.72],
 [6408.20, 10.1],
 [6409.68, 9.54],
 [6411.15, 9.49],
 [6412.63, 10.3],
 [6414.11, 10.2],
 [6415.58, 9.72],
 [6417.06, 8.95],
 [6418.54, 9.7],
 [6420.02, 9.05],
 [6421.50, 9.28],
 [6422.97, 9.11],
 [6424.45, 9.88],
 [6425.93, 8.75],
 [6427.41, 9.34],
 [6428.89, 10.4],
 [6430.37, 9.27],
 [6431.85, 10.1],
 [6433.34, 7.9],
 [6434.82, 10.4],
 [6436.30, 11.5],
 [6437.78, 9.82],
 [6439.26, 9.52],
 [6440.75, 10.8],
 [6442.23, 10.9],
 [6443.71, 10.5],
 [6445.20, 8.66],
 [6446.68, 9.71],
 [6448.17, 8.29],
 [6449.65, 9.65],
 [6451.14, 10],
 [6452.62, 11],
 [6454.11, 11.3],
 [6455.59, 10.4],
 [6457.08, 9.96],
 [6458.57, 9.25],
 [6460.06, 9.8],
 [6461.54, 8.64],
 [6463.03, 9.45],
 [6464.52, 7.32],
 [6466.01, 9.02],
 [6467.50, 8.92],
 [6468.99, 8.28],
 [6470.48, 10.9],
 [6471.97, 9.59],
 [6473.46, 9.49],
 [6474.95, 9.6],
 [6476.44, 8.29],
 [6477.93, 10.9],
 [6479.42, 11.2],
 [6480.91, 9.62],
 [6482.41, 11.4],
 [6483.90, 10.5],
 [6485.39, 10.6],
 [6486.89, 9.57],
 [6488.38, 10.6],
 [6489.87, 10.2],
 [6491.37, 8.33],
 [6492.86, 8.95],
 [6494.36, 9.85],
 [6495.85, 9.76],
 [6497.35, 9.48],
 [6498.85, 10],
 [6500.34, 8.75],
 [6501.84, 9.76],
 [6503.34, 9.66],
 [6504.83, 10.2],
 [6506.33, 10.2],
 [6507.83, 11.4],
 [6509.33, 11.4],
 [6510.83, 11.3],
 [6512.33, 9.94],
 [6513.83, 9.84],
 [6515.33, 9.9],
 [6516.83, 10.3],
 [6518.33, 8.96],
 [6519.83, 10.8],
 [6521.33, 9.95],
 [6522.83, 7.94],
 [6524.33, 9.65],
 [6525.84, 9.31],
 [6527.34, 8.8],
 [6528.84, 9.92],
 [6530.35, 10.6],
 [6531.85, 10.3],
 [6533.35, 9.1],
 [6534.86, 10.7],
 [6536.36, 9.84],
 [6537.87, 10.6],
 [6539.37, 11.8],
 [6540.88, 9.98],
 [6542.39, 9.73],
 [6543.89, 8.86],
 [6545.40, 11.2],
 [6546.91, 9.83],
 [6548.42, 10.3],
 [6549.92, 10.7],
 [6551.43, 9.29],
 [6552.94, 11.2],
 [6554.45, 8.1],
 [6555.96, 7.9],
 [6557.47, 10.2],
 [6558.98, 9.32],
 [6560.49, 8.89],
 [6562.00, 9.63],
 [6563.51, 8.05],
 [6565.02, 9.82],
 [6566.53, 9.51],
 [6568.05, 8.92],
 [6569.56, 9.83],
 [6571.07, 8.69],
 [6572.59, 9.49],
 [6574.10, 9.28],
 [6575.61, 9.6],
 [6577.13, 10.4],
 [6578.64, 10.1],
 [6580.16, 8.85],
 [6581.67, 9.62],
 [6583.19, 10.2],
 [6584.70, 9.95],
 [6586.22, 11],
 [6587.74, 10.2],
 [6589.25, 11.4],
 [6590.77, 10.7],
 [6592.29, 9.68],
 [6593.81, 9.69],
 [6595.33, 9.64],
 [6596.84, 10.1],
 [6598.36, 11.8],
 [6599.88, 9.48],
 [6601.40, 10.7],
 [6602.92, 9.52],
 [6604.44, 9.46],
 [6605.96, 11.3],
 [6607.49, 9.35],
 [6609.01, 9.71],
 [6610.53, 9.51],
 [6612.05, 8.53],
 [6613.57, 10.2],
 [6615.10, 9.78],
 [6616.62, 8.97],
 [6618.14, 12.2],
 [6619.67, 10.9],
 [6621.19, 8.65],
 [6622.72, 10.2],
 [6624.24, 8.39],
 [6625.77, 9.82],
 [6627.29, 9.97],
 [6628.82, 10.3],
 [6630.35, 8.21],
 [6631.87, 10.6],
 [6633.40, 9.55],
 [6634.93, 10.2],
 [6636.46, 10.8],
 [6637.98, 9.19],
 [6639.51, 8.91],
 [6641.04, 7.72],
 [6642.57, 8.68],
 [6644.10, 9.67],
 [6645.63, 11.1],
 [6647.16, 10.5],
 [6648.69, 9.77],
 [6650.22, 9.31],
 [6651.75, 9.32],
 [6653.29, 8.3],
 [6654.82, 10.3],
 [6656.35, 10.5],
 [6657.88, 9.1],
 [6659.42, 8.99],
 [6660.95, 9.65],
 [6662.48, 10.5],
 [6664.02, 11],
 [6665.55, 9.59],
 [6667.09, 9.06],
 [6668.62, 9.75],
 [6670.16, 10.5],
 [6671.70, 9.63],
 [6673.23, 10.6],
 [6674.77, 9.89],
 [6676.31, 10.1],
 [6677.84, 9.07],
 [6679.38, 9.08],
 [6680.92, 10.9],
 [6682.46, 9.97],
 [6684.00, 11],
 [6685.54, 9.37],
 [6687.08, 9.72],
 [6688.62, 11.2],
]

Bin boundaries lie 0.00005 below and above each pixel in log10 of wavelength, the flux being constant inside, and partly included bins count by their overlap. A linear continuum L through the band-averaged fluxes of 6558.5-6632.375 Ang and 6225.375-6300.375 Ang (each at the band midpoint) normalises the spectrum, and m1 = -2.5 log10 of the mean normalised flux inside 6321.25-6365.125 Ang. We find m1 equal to 0.01 mag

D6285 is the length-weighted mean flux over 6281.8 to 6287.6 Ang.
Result 9.65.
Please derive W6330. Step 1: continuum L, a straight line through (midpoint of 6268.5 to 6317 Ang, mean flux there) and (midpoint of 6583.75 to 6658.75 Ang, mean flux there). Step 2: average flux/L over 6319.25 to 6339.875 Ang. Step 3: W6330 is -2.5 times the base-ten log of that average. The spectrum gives 0.06 mag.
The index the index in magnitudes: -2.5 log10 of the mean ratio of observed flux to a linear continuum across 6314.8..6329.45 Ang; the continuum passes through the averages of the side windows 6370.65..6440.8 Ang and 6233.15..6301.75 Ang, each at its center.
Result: 0.06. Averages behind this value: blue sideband 9.27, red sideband 9.63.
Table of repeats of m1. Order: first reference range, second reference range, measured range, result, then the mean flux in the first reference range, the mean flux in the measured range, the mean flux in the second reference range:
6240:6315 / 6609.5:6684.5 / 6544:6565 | 0.011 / 9.38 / 9.57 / 9.76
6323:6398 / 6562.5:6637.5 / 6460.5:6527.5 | -0.010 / 9.43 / 9.75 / 9.85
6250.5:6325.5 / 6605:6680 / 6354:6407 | 0.005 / 9.39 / 9.43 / 9.73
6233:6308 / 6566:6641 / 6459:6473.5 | 0.059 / 9.35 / 9.13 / 9.84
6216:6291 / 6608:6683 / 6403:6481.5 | -0.025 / 9.2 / 9.68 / 9.74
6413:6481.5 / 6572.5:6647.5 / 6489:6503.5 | 0.029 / 9.66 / 9.47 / 9.88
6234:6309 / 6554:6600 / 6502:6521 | -0.074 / 9.34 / 10.3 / 9.69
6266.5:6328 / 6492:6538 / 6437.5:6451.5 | -0.004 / 9.42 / 9.77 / 9.9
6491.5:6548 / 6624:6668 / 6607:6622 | -0.009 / 9.95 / 9.79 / 9.64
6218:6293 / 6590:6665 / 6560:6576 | 0.054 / 9.24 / 9.25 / 9.8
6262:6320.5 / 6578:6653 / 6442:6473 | 0.008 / 9.43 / 9.57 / 9.85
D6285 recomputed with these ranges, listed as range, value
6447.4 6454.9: 10.1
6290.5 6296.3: 9.73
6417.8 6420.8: 9.36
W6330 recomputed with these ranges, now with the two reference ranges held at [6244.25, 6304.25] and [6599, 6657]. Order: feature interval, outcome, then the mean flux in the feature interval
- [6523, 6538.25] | -0.02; 9.79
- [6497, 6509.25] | -0.05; 10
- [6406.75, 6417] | -0.04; 9.82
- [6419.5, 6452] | -0.02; 9.68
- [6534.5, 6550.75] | -0.07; 10.3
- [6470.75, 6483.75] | -0.06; 10.1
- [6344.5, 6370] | 0.01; 9.34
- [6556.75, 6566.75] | 0.04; 9.34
